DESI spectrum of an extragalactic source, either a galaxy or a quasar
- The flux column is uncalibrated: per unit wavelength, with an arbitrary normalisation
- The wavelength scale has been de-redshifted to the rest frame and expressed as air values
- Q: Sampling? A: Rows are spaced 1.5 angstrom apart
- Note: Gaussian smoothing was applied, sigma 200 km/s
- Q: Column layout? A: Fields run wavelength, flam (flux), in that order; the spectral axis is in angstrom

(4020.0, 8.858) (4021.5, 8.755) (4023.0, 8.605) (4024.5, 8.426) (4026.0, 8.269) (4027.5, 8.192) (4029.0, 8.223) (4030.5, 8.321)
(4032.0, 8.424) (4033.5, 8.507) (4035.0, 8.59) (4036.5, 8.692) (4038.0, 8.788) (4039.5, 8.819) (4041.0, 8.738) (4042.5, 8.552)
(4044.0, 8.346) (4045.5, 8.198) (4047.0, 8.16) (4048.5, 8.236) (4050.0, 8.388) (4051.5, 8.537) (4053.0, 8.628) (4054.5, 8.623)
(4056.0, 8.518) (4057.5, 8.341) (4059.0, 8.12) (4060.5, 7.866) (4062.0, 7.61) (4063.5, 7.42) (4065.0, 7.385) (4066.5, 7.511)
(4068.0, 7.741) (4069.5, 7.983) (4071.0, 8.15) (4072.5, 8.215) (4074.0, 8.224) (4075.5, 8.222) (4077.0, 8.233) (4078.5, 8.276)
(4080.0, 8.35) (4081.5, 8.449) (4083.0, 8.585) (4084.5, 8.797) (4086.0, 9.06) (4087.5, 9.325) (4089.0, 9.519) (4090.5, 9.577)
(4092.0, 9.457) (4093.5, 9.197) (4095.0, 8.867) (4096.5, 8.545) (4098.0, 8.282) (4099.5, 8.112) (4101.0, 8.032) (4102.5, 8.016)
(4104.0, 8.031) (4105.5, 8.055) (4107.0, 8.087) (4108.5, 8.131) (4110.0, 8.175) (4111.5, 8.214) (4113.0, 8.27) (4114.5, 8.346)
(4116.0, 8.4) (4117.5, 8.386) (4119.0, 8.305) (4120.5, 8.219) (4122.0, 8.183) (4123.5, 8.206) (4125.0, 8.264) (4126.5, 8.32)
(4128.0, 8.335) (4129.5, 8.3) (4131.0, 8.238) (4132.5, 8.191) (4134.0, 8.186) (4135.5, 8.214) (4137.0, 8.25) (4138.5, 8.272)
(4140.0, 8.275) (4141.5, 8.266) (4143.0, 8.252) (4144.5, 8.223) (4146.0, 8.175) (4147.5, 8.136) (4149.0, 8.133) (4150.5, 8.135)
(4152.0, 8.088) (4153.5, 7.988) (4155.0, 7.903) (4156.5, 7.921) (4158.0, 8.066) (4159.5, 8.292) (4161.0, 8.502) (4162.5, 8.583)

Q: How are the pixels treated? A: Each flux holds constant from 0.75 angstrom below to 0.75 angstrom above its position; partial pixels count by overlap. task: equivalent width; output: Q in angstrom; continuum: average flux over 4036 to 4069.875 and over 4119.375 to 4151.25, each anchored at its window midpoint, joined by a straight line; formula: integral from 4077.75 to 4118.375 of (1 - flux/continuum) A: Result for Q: -1.5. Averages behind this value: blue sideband 8.23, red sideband 8.23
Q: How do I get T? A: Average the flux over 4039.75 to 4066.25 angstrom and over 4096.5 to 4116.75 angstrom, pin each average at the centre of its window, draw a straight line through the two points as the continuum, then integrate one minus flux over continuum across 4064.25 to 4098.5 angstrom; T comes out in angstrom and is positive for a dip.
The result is -1.4 angstrom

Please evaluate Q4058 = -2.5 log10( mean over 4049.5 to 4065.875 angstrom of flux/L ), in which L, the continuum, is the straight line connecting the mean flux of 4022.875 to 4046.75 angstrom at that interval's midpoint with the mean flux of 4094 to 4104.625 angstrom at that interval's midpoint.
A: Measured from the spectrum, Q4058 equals 0.04 mag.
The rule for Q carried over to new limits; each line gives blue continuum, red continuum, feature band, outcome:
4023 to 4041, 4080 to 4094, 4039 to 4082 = 2.9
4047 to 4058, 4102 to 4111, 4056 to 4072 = 1.0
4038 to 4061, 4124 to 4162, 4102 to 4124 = 0.2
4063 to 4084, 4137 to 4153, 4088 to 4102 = -1.3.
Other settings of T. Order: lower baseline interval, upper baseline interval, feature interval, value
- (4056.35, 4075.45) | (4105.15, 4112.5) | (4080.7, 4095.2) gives -1.9 angstrom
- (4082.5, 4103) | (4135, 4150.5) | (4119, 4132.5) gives 0.3 angstrom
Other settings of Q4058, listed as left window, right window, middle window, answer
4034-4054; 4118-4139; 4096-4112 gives 0.024 mag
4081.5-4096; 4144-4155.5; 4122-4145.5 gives 0.015 mag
